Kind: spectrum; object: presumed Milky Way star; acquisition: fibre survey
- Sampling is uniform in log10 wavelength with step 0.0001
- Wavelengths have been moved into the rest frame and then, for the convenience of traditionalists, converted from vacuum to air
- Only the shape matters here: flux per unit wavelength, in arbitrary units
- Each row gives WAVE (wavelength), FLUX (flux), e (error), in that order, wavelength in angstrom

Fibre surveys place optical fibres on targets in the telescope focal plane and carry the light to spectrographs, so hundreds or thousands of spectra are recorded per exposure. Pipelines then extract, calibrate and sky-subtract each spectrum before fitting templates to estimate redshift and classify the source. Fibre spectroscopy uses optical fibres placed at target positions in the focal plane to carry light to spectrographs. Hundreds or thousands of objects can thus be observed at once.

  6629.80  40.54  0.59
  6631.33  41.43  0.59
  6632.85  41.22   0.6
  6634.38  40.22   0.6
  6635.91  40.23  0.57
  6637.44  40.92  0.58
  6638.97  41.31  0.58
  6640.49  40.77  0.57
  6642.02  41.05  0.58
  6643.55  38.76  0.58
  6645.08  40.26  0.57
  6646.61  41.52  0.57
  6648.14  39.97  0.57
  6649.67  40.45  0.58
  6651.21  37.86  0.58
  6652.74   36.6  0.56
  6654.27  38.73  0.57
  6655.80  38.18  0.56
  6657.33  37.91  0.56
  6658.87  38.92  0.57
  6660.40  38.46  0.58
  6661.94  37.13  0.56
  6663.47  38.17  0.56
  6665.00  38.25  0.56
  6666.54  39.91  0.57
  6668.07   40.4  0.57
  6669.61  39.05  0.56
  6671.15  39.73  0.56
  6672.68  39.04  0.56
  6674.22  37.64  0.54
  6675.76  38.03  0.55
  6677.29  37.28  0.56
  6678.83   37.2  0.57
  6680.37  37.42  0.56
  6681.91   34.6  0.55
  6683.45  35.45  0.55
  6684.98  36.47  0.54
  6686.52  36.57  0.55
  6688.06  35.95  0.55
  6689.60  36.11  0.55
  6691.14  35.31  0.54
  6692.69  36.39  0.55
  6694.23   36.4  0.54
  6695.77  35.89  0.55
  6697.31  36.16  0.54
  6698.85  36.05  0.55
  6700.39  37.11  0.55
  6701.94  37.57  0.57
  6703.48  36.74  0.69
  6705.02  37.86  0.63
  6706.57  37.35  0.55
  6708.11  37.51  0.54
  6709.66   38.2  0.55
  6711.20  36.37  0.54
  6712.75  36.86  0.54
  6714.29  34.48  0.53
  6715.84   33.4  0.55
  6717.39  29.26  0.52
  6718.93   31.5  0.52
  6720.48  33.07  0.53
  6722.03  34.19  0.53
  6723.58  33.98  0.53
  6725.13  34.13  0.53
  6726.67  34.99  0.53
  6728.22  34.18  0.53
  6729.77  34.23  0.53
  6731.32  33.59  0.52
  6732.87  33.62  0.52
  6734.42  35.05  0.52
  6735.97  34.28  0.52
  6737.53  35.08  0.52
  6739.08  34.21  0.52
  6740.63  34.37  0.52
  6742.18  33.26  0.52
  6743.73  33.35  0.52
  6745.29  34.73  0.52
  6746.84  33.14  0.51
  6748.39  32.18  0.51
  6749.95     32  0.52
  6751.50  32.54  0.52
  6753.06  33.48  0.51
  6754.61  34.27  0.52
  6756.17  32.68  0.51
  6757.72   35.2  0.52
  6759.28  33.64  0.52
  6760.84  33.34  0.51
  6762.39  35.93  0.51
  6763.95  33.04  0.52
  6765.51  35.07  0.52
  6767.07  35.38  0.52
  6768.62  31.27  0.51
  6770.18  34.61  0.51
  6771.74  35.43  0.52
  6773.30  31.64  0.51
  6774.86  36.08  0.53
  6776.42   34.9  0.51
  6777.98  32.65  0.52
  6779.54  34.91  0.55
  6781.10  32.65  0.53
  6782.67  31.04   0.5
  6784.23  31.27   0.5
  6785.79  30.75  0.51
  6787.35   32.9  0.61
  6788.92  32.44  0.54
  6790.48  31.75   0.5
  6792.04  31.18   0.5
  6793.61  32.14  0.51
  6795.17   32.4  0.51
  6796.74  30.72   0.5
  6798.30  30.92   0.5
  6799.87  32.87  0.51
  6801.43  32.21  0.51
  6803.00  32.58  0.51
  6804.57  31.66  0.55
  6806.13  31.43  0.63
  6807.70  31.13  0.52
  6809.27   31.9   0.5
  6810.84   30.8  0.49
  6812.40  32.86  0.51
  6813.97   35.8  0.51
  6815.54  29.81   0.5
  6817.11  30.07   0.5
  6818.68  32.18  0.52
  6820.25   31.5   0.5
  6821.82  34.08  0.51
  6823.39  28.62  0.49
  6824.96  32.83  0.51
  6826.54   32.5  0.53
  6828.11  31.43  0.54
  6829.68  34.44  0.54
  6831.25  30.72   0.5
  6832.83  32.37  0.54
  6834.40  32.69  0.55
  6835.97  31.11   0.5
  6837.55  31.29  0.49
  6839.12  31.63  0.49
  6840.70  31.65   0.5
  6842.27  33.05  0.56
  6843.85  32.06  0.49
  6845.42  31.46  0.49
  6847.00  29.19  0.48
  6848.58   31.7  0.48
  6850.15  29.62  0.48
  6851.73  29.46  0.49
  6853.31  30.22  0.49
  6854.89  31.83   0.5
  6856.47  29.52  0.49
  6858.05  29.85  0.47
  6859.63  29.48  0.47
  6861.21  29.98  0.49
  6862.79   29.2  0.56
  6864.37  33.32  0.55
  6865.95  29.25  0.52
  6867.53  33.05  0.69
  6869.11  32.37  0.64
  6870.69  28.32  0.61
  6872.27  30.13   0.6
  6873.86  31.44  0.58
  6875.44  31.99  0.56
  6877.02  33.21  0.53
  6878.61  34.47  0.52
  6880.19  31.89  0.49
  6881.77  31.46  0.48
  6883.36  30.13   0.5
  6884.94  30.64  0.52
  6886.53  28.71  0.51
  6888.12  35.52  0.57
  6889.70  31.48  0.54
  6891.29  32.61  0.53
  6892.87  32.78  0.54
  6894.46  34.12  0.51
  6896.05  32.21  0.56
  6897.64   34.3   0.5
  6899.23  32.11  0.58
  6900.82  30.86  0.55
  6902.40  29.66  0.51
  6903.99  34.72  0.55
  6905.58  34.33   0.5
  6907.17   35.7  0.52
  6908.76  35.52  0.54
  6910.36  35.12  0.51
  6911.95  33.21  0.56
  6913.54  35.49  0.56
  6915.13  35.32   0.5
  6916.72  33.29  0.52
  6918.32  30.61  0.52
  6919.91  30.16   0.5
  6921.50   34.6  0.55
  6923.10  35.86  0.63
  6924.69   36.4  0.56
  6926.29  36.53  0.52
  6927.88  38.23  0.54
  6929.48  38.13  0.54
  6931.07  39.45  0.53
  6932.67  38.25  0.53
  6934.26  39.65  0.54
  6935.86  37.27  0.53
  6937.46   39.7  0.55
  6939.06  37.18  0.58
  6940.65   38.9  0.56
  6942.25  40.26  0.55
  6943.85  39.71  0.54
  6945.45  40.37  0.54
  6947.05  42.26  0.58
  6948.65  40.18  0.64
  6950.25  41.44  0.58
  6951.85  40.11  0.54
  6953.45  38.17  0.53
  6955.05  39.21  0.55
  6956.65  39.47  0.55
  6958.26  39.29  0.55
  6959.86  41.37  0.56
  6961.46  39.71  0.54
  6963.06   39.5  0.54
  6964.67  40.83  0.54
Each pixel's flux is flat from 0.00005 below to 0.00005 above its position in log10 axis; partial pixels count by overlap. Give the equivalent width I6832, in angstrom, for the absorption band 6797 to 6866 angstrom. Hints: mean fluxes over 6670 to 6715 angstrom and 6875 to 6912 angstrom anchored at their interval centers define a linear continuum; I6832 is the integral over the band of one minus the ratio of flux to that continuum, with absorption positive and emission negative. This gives 5.28 angstrom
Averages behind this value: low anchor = 36.8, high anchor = 32.8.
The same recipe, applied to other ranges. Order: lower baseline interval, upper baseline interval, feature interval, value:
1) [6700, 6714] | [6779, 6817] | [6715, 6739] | 1.6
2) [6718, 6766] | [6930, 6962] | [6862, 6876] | 2.4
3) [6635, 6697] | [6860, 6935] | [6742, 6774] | 2.3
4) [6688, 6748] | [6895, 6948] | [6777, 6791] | 1.2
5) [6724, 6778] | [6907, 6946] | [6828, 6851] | 2.4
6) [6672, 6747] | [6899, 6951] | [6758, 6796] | 2.7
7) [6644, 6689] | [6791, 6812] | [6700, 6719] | 0.2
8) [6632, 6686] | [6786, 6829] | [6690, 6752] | 2.0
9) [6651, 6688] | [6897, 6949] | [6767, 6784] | 1.6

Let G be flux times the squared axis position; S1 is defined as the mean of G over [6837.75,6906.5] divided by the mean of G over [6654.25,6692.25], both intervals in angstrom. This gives 0.89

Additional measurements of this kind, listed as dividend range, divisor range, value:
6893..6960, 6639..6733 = 1.06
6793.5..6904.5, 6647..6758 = 0.92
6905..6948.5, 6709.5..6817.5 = 1.16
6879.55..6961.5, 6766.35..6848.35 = 1.15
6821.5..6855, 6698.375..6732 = 0.93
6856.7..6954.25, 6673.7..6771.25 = 1.04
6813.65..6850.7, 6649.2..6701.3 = 0.89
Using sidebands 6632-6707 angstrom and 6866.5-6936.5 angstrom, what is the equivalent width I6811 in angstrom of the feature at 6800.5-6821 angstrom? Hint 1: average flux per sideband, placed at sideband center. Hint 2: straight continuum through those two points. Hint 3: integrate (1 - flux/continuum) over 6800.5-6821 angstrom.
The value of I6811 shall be 2.1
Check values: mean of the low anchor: 38.2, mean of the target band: 31.9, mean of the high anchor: 33.7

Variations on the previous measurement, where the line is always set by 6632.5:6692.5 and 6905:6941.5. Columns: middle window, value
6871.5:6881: 1.12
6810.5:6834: 3.15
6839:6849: 1.43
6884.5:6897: 1.38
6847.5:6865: 3.03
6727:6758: 3.27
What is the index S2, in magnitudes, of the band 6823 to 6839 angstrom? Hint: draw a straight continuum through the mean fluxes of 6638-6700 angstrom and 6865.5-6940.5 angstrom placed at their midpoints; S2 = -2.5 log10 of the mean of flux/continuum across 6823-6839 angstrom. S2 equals 0.11 mag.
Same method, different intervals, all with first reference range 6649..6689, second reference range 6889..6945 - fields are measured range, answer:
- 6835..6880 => 0.16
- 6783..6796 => 0.15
